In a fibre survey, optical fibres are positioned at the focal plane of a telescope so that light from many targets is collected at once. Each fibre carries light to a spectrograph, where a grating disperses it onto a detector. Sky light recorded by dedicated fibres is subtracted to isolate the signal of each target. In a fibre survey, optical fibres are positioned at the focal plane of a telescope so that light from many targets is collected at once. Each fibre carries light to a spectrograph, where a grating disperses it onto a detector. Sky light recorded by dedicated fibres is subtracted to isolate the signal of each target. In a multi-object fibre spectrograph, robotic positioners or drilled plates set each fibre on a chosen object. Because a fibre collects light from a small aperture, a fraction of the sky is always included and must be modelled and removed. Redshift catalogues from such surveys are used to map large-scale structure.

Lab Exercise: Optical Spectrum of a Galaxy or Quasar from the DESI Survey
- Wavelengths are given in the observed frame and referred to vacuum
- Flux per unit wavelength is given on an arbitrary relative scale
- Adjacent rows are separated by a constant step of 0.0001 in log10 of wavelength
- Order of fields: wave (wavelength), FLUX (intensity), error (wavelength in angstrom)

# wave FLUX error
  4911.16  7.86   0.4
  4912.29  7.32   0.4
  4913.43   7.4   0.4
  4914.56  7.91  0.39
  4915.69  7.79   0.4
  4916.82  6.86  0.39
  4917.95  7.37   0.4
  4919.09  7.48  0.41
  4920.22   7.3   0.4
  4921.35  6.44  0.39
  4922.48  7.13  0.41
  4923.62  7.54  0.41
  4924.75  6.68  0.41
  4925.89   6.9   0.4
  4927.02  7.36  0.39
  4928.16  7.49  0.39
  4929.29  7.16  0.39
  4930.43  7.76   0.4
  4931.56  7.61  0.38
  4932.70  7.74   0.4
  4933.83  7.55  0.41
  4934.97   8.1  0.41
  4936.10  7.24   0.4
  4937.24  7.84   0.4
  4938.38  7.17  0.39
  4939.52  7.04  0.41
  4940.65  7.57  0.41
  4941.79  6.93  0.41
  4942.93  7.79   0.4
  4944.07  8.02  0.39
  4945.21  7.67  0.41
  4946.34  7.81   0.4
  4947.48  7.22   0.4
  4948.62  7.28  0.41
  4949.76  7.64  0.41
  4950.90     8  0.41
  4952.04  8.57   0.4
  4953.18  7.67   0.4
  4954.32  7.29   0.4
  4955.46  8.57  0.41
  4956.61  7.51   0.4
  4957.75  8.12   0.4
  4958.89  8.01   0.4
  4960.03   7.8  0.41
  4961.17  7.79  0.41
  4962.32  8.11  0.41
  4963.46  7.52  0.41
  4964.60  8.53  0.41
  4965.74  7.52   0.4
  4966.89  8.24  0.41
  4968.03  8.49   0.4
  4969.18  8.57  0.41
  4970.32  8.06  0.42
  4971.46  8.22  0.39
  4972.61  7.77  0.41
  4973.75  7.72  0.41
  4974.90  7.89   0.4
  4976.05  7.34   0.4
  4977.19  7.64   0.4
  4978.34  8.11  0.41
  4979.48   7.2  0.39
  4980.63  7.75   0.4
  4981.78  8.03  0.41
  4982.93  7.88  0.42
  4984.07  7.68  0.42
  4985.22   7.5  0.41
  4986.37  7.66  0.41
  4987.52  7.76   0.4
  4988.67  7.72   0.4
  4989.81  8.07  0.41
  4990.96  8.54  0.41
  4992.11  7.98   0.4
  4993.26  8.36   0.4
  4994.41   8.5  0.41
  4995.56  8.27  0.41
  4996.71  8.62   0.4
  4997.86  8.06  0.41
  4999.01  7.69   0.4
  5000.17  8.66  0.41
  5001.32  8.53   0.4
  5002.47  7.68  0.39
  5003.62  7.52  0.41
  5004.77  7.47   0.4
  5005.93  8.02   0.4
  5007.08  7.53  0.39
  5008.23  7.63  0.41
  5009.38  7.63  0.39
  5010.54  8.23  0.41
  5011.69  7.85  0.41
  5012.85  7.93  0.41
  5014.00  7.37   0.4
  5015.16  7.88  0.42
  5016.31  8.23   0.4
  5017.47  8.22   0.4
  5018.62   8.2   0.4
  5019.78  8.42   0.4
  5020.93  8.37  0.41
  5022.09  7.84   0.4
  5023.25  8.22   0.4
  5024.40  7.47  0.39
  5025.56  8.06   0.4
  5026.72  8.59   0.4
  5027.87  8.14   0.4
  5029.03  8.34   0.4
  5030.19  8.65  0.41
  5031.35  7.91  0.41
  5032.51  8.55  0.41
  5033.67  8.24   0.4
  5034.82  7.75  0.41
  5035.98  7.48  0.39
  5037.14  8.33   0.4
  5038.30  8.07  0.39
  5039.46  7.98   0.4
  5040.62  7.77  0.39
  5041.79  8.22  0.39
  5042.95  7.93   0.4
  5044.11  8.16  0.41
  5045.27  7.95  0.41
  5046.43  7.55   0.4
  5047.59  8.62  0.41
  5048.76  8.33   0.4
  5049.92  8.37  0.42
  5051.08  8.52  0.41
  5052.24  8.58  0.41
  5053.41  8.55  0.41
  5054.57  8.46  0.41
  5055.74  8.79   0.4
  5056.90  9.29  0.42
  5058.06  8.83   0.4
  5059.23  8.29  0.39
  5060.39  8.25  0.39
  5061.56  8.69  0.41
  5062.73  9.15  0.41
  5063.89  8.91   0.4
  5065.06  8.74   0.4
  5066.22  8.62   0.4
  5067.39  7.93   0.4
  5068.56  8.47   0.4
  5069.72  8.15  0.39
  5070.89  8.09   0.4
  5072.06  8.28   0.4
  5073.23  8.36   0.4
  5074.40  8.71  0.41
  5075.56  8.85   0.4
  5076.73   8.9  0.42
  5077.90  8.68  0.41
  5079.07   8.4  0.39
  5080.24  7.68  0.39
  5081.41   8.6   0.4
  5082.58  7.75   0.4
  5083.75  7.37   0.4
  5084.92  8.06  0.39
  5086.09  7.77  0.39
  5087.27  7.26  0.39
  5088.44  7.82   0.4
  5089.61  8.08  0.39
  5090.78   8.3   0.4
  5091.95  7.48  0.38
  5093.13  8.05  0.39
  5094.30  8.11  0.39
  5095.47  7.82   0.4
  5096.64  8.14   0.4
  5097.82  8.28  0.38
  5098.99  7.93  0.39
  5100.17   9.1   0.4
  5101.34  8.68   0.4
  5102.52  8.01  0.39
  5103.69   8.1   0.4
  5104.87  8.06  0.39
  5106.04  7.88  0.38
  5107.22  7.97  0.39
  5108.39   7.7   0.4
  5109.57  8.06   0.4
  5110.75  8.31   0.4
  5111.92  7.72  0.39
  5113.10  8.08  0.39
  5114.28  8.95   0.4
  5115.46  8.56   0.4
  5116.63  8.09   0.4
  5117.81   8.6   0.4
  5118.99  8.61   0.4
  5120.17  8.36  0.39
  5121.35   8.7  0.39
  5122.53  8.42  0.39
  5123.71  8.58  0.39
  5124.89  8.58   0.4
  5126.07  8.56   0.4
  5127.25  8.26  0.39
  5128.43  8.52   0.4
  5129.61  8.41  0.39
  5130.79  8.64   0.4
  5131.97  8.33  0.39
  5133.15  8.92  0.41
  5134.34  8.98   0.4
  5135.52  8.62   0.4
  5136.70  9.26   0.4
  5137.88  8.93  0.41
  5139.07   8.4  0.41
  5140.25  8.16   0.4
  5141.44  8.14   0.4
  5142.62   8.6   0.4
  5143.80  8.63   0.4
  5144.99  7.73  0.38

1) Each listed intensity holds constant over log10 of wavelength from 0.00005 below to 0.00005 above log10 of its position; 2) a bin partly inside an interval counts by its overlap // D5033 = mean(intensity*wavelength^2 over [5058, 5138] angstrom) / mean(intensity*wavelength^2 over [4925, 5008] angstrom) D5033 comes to 1.12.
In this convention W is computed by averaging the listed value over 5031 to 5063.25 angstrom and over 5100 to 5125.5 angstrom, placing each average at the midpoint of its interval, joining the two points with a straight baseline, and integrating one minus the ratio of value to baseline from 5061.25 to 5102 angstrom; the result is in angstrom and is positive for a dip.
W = 0.2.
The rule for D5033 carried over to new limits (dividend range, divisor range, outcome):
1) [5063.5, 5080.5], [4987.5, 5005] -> 1.07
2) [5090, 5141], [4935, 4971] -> 1.14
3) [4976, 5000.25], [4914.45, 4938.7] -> 1.11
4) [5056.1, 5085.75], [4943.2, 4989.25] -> 1.12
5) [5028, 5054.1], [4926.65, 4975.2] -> 1.09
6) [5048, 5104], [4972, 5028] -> 1.08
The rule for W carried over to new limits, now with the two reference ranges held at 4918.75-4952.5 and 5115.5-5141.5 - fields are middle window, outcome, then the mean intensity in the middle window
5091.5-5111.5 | 0.7 angstrom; 8.1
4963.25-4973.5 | -0.6 angstrom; 8.12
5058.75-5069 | -0.5 angstrom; 8.56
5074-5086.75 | 0.1 angstrom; 8.24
